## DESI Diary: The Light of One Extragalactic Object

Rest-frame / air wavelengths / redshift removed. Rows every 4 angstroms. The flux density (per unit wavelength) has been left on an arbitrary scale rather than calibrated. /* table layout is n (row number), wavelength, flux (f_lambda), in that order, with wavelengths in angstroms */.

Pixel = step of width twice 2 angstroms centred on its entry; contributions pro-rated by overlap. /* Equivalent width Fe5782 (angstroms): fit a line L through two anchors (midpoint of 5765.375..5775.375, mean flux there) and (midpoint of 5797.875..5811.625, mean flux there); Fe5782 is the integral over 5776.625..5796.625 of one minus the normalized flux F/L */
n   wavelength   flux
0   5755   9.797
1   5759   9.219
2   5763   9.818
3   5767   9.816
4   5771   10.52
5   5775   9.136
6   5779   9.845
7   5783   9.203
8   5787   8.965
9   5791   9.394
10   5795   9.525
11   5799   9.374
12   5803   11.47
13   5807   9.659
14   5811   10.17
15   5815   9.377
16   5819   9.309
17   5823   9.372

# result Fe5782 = 1.4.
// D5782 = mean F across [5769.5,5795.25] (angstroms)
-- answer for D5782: 9.49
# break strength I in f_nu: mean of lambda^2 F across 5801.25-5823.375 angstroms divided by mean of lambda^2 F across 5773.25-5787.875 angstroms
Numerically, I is 1.1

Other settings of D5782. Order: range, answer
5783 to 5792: 9.16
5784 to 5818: 9.71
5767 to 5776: 9.9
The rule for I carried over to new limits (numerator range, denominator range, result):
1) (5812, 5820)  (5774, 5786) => 1.02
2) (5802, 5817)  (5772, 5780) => 1.07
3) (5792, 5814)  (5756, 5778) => 1.04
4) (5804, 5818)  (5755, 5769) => 1.04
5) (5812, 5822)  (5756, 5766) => 1.00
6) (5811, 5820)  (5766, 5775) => 0.97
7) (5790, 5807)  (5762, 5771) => 1.01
